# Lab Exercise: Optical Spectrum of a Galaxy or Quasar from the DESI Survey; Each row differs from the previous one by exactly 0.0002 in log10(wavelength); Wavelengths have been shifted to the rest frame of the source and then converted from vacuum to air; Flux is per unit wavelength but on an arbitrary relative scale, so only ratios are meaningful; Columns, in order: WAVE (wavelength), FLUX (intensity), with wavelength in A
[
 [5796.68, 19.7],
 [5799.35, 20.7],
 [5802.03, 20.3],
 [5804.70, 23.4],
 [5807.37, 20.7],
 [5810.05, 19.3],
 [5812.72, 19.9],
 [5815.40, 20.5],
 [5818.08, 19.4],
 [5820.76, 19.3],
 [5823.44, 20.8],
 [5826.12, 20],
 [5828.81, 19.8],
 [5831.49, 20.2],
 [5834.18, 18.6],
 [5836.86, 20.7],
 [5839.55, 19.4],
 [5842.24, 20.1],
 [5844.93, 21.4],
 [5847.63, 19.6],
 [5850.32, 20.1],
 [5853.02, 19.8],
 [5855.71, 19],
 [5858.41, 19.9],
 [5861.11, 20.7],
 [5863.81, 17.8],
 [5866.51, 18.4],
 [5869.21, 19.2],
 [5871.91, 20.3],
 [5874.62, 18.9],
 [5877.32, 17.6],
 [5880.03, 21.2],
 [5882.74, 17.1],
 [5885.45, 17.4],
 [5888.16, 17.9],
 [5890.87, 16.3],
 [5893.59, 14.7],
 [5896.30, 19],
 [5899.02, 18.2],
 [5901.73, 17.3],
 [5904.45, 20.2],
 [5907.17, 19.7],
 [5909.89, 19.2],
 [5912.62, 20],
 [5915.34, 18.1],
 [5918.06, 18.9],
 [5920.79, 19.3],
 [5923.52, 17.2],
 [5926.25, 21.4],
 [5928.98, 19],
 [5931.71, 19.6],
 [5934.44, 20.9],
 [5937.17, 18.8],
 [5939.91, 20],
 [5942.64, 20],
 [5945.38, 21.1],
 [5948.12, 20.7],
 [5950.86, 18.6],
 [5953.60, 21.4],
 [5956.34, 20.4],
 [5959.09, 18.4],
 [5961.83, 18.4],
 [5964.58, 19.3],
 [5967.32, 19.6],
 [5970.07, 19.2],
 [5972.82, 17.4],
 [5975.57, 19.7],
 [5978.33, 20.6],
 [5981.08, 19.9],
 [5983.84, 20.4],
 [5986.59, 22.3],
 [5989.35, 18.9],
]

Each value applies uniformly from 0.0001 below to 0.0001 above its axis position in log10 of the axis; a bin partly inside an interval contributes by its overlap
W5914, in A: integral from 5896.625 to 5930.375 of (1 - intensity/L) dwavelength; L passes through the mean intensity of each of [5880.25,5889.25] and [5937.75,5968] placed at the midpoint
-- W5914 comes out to -0.6 A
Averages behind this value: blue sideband 17.9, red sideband 19.8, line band 19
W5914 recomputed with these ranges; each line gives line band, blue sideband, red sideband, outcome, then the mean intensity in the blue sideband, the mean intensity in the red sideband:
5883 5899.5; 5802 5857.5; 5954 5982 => 2.2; 20.1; 19.4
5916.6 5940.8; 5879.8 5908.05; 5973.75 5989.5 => -0.7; 17.9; 20.3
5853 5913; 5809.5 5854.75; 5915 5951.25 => 3.4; 19.9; 19.6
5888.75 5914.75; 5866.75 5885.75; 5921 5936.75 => 1.3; 18.9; 19.6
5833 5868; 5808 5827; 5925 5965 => 0.4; 19.9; 19.9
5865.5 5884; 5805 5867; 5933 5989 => 0.8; 19.9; 19.8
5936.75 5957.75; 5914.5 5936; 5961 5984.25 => -0.9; 19.3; 19.4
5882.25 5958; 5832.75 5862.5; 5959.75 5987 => 2.6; 19.9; 19.6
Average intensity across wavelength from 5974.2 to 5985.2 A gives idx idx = 20.1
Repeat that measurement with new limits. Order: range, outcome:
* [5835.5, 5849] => 20.2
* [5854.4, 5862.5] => 19.8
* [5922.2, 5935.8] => 19.6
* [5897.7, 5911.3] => 18.9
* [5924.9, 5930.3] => 20.2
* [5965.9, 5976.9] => 19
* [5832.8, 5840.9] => 19.6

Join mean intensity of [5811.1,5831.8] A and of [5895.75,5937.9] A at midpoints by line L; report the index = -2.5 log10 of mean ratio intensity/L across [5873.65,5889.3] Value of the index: 0.07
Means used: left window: 20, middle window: 18.3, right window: 19.2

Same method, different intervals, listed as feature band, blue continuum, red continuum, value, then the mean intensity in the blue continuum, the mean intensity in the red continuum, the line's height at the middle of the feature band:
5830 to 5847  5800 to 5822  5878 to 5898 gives -0.036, 20.4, 17.7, 19.4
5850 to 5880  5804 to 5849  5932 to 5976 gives 0.038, 20.1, 19.6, 20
